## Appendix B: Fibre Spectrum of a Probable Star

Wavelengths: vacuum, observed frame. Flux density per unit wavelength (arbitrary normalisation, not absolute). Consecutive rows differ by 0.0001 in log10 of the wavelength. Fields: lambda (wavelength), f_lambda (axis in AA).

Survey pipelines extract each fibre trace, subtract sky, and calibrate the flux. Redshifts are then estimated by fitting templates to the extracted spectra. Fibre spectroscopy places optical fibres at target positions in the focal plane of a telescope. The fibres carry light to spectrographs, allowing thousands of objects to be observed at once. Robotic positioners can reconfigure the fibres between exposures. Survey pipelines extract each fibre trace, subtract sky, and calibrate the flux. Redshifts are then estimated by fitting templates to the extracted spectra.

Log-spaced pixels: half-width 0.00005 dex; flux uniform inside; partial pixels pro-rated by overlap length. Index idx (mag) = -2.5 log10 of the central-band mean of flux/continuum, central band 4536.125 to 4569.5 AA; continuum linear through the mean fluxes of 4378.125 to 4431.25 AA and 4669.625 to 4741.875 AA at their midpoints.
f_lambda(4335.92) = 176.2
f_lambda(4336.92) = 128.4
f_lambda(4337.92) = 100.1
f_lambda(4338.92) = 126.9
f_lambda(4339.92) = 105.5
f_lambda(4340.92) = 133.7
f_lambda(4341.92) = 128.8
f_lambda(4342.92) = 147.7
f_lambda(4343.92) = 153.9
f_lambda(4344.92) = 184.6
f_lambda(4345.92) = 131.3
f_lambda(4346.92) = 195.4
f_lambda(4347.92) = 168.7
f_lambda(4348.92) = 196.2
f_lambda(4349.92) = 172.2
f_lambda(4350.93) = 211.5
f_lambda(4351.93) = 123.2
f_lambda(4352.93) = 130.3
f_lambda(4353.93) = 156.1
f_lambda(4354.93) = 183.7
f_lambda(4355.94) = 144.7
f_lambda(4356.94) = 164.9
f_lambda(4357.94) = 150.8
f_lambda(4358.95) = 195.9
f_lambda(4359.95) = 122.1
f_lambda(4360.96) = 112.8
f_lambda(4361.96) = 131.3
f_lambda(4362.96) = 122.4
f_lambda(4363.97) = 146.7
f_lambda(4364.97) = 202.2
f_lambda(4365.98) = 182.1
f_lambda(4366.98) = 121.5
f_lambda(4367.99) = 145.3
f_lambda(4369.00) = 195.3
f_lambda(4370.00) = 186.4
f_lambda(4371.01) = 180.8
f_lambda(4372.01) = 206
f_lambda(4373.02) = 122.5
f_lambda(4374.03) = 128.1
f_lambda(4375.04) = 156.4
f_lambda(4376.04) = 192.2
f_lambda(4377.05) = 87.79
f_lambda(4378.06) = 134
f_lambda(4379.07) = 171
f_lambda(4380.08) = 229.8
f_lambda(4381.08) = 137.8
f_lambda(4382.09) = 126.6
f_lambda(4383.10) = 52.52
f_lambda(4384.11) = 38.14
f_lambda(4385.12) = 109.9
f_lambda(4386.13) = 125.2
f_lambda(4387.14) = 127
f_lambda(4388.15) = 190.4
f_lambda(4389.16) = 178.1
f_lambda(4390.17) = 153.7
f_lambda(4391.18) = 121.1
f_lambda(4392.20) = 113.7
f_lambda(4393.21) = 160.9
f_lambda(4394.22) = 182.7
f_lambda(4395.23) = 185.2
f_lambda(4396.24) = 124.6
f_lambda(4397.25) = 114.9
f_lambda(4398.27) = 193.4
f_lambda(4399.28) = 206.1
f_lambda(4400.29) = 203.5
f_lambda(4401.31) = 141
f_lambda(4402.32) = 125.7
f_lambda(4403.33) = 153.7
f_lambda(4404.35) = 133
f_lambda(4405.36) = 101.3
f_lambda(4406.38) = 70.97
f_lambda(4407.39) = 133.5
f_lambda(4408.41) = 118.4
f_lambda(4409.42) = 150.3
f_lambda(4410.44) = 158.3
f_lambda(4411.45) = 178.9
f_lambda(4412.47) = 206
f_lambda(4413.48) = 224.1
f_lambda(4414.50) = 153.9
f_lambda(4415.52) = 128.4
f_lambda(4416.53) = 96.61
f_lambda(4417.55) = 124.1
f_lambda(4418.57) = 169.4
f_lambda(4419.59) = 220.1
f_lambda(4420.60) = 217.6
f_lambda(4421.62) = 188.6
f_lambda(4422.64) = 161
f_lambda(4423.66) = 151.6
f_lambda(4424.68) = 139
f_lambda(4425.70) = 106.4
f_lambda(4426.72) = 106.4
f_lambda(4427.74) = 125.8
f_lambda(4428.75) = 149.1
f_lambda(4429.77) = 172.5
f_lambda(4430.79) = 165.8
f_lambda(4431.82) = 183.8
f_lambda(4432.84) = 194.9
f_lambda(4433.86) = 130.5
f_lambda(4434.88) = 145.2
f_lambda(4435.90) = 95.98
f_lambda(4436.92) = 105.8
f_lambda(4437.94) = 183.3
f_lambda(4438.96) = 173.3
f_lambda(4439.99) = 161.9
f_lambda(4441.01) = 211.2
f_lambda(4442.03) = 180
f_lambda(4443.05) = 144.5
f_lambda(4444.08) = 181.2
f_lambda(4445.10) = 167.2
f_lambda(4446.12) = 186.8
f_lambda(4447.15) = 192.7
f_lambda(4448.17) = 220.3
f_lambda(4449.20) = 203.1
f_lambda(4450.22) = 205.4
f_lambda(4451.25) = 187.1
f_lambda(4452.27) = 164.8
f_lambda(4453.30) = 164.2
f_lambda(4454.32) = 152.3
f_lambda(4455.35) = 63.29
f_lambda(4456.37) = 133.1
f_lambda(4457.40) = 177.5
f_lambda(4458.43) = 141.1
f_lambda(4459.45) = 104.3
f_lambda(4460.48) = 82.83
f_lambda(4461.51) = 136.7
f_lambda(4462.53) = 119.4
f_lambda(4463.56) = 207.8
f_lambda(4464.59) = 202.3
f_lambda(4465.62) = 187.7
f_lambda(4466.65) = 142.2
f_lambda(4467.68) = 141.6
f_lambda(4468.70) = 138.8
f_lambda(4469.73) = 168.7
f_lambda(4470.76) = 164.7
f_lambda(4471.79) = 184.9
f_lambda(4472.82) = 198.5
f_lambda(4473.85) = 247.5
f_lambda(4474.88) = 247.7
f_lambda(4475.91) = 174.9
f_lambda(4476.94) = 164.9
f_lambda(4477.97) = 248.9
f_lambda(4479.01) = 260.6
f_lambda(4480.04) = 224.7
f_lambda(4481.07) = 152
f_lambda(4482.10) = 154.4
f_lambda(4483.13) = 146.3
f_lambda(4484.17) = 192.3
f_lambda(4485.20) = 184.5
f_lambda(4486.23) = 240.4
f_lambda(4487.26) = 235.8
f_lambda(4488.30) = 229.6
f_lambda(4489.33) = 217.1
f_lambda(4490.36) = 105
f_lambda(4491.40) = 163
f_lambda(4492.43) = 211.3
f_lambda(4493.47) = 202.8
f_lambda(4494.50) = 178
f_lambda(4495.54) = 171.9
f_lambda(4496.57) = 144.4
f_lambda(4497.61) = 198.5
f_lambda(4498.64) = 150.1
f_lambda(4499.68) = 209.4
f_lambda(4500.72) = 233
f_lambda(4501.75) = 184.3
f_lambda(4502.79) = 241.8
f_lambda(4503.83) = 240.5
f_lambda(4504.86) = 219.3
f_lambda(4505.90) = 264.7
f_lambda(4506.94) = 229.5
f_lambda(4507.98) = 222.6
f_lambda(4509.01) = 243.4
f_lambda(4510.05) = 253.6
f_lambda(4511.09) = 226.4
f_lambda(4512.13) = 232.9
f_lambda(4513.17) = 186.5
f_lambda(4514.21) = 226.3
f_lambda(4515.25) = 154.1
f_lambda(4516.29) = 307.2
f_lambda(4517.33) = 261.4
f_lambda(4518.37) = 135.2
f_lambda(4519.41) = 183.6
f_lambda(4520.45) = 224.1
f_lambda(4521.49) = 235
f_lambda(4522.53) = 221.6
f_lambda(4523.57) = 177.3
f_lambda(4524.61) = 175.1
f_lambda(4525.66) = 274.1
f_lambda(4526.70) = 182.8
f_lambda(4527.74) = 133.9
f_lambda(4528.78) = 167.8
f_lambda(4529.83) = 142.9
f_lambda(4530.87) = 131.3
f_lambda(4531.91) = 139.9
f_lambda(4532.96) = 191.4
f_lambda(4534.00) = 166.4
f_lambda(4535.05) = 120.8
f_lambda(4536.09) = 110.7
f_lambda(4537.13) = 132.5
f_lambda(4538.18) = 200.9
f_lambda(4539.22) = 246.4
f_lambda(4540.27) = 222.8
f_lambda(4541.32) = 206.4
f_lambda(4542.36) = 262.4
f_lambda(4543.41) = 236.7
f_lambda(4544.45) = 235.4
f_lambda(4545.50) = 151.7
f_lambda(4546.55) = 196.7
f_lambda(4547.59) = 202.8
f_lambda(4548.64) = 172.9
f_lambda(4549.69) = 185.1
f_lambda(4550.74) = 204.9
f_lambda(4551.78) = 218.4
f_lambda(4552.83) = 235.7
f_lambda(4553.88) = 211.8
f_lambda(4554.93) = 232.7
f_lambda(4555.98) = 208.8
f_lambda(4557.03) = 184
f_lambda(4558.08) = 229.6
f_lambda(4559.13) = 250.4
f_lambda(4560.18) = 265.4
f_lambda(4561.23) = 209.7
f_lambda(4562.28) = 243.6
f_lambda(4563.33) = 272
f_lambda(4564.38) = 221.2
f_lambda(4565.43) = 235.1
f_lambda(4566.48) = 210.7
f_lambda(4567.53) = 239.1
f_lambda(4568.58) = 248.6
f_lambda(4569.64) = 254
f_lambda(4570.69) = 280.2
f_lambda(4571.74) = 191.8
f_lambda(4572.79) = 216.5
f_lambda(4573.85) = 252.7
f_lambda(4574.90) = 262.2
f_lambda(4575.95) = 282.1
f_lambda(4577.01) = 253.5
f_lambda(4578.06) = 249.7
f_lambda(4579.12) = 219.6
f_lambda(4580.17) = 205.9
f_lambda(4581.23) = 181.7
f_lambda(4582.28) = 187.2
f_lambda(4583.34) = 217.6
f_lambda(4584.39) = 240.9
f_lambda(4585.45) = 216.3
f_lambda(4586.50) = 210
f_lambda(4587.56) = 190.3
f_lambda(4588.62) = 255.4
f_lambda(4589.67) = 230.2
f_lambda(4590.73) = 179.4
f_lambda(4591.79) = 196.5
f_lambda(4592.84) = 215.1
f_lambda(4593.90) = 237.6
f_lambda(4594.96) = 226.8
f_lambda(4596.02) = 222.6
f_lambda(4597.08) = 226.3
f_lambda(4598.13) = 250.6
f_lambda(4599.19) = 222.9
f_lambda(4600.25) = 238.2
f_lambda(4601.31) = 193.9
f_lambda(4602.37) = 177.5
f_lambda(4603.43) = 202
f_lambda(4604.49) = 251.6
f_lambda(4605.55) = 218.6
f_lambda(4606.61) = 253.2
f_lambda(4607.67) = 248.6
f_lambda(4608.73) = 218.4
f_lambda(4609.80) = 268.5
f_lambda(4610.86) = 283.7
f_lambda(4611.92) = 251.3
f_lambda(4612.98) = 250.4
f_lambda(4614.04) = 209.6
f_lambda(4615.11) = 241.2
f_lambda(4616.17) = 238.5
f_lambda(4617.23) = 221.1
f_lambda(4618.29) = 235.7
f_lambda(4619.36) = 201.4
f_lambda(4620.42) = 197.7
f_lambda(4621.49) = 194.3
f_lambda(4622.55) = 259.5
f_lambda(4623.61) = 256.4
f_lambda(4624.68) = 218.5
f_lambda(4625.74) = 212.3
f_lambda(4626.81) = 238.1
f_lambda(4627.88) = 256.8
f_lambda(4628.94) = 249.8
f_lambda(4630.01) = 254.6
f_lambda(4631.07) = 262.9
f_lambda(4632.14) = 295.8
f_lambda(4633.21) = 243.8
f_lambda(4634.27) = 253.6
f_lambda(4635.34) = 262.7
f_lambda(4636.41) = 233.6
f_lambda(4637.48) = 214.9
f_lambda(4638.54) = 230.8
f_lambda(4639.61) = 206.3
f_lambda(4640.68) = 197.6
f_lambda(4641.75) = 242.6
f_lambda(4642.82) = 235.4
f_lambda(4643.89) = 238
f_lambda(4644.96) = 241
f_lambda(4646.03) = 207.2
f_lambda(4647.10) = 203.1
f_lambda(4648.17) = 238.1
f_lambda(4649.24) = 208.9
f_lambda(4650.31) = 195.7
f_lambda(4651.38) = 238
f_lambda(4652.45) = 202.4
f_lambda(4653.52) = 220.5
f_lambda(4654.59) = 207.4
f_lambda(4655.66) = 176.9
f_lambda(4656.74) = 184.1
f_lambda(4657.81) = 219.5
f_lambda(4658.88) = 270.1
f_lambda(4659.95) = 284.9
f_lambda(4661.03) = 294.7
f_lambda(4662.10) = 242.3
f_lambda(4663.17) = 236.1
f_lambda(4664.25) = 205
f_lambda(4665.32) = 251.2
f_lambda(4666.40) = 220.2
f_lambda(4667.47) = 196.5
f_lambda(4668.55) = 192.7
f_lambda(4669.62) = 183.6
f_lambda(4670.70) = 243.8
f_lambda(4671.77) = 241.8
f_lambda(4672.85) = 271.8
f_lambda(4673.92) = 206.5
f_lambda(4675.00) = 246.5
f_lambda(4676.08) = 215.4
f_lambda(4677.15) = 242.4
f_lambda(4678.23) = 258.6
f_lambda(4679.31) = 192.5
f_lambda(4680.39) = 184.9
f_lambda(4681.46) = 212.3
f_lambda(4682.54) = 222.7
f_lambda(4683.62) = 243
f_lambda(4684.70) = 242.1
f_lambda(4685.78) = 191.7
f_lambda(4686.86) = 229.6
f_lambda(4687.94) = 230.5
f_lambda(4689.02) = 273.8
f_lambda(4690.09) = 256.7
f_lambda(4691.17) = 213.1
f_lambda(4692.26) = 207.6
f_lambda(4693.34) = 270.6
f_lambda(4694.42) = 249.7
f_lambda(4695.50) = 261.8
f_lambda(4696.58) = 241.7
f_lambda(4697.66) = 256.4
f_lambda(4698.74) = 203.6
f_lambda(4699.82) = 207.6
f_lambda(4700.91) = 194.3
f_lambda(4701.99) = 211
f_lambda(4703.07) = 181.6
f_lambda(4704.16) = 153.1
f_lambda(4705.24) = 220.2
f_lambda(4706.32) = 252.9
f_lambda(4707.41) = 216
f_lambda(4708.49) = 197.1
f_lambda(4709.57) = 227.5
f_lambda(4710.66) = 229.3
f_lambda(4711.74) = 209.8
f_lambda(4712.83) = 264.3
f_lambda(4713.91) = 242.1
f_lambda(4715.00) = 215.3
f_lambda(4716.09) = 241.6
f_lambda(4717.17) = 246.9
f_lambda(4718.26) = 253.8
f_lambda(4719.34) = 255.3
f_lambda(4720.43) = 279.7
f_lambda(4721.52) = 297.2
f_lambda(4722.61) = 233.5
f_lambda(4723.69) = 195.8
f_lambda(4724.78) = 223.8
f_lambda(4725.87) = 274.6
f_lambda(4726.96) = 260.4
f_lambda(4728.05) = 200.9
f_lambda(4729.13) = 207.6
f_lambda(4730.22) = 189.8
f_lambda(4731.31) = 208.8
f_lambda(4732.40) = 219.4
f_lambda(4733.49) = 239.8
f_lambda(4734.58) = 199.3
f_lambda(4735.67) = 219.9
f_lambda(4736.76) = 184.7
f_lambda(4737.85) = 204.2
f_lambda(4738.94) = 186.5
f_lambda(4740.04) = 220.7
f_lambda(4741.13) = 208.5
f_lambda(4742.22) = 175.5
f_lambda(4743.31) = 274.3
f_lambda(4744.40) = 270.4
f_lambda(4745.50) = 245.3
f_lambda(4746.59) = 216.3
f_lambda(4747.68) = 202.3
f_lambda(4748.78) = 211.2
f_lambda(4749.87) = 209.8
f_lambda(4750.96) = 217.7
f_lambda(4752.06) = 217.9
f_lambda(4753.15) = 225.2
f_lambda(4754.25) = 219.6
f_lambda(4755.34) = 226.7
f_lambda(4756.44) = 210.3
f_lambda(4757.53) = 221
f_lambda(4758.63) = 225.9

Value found -0.164 mag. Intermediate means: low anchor 148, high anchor 227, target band 217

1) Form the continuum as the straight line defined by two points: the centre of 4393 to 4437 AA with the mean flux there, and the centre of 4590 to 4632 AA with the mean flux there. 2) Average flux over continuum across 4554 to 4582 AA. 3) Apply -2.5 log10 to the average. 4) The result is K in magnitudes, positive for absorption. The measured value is -0.10 mag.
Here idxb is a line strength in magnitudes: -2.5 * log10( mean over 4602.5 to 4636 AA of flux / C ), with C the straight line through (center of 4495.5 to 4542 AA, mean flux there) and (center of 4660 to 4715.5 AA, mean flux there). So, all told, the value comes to -0.11 mag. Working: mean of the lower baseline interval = 199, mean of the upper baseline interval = 227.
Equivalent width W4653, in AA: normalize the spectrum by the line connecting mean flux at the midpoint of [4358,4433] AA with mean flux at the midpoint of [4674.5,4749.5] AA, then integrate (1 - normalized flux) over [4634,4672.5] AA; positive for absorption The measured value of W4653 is -2.4 AA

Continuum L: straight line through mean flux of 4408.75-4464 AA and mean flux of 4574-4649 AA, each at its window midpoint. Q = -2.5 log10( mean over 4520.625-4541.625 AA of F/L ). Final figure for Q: 0.10 mag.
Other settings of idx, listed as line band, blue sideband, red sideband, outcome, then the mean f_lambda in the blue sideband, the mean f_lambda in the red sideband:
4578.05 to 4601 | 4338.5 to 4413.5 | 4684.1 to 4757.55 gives -0.11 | 151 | 226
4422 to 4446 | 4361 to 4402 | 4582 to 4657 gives 0.09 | 150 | 227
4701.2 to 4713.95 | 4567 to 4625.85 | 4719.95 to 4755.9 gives 0.04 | 229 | 223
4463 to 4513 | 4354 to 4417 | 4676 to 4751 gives -0.15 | 149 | 226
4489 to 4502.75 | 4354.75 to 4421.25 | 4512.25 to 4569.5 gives 0.03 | 151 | 205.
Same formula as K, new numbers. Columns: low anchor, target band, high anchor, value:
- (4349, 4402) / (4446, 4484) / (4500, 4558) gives 0.058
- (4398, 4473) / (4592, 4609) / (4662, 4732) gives -0.116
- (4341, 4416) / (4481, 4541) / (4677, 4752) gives -0.086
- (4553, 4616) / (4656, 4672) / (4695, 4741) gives -0.018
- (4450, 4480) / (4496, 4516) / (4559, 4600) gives -0.124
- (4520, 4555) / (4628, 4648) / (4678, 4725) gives -0.111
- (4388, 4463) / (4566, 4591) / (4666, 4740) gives -0.179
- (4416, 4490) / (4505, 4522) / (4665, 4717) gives -0.213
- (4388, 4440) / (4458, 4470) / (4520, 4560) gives 0.155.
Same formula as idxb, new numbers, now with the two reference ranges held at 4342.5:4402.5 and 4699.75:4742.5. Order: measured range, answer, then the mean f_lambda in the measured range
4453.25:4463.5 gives 0.30 mag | 129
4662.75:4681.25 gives -0.05 mag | 223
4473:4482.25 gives -0.20 mag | 210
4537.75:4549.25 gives -0.14 mag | 212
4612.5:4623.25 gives -0.12 mag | 225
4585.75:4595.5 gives -0.10 mag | 216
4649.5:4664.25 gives -0.09 mag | 227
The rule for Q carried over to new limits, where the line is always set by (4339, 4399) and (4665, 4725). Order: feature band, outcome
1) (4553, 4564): -0.18 mag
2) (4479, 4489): -0.12 mag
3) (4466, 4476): -0.04 mag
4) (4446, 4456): -0.02 mag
